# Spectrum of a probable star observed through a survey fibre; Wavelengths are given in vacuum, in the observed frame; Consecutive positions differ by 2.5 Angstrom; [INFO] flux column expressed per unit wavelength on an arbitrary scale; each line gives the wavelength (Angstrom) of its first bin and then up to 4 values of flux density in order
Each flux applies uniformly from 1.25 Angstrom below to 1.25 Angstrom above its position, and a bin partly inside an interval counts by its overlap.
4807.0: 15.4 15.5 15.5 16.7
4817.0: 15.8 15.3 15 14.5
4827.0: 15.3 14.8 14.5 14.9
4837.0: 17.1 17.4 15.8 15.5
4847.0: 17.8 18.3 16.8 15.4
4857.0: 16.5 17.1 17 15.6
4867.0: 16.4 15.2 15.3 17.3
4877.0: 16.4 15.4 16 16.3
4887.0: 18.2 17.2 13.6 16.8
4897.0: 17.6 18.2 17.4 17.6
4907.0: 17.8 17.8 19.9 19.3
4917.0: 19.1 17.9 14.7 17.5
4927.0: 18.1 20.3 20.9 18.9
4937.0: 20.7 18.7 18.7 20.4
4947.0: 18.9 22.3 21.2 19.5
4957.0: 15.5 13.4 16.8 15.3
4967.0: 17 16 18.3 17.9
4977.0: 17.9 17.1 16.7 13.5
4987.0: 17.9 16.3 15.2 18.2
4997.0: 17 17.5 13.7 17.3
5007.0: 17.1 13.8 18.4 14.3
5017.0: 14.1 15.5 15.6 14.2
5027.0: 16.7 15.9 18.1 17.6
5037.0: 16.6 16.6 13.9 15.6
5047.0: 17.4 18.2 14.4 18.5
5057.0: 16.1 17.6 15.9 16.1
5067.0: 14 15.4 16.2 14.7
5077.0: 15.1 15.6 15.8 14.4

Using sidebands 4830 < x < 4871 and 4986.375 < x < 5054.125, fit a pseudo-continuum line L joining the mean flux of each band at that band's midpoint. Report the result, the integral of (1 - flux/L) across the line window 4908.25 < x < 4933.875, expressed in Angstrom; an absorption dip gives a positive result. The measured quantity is -3.6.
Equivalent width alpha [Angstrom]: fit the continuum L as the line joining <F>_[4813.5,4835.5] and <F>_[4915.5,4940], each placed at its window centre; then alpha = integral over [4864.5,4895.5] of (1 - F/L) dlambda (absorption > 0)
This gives 1.67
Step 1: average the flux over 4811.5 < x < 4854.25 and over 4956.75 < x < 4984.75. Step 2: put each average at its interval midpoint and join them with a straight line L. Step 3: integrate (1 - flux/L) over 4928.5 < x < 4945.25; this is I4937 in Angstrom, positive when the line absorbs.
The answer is -3.6 Angstrom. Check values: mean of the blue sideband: 15.9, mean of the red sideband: 16.4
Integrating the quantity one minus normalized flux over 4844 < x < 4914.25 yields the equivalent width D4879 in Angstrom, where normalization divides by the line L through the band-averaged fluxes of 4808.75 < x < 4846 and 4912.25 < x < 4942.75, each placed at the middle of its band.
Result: 1.54 Angstrom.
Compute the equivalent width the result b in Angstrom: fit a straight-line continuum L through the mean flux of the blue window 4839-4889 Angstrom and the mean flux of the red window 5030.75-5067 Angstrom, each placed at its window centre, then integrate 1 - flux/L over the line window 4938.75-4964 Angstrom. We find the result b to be -3.0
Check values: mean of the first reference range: 16.5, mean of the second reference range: 16.5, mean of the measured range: 18.4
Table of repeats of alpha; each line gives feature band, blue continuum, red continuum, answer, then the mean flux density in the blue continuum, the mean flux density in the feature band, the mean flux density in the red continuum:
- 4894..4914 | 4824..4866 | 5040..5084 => -2.3 Angstrom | 16.2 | 18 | 15.9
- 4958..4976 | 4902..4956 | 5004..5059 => 1.6 Angstrom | 19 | 16.4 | 16.2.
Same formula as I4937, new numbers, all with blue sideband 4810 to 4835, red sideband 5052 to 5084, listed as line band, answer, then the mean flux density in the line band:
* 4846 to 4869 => -2.06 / 16.7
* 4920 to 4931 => -1.60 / 17.7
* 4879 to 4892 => -0.85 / 16.4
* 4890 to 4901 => -0.85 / 16.6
